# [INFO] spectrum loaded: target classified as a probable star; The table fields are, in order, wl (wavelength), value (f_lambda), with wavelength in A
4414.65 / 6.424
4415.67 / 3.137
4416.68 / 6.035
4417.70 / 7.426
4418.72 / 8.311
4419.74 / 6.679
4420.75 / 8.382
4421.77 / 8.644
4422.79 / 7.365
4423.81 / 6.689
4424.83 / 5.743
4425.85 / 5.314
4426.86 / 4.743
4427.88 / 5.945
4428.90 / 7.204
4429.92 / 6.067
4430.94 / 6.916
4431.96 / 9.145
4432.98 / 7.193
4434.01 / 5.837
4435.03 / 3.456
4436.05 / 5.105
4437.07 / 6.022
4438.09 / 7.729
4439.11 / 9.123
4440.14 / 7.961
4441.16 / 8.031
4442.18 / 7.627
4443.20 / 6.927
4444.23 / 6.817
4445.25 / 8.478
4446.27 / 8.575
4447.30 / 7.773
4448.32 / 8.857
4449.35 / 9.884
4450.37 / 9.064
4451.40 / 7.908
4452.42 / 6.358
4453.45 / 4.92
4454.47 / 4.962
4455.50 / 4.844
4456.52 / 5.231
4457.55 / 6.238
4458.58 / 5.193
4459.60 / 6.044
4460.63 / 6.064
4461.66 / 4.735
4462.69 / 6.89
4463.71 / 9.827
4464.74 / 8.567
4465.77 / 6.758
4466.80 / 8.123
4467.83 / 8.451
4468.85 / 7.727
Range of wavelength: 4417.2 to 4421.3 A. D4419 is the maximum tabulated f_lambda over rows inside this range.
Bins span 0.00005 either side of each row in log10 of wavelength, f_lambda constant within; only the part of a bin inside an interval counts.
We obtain 8.382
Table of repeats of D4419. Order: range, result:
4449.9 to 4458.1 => 9.064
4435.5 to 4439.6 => 9.123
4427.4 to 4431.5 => 7.204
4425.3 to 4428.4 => 5.945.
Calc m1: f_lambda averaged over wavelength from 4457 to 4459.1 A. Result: 5.71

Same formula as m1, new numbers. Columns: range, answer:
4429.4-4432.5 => 7.38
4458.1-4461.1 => 5.78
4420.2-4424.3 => 7.77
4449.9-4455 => 6.61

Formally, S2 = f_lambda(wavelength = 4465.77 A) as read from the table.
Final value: 6.758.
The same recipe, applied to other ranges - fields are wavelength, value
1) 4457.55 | 6.238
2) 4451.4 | 7.908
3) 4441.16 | 8.031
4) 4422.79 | 7.365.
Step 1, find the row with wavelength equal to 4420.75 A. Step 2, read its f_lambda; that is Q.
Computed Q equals 8.382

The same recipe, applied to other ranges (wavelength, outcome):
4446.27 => 8.575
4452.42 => 6.358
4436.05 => 5.105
